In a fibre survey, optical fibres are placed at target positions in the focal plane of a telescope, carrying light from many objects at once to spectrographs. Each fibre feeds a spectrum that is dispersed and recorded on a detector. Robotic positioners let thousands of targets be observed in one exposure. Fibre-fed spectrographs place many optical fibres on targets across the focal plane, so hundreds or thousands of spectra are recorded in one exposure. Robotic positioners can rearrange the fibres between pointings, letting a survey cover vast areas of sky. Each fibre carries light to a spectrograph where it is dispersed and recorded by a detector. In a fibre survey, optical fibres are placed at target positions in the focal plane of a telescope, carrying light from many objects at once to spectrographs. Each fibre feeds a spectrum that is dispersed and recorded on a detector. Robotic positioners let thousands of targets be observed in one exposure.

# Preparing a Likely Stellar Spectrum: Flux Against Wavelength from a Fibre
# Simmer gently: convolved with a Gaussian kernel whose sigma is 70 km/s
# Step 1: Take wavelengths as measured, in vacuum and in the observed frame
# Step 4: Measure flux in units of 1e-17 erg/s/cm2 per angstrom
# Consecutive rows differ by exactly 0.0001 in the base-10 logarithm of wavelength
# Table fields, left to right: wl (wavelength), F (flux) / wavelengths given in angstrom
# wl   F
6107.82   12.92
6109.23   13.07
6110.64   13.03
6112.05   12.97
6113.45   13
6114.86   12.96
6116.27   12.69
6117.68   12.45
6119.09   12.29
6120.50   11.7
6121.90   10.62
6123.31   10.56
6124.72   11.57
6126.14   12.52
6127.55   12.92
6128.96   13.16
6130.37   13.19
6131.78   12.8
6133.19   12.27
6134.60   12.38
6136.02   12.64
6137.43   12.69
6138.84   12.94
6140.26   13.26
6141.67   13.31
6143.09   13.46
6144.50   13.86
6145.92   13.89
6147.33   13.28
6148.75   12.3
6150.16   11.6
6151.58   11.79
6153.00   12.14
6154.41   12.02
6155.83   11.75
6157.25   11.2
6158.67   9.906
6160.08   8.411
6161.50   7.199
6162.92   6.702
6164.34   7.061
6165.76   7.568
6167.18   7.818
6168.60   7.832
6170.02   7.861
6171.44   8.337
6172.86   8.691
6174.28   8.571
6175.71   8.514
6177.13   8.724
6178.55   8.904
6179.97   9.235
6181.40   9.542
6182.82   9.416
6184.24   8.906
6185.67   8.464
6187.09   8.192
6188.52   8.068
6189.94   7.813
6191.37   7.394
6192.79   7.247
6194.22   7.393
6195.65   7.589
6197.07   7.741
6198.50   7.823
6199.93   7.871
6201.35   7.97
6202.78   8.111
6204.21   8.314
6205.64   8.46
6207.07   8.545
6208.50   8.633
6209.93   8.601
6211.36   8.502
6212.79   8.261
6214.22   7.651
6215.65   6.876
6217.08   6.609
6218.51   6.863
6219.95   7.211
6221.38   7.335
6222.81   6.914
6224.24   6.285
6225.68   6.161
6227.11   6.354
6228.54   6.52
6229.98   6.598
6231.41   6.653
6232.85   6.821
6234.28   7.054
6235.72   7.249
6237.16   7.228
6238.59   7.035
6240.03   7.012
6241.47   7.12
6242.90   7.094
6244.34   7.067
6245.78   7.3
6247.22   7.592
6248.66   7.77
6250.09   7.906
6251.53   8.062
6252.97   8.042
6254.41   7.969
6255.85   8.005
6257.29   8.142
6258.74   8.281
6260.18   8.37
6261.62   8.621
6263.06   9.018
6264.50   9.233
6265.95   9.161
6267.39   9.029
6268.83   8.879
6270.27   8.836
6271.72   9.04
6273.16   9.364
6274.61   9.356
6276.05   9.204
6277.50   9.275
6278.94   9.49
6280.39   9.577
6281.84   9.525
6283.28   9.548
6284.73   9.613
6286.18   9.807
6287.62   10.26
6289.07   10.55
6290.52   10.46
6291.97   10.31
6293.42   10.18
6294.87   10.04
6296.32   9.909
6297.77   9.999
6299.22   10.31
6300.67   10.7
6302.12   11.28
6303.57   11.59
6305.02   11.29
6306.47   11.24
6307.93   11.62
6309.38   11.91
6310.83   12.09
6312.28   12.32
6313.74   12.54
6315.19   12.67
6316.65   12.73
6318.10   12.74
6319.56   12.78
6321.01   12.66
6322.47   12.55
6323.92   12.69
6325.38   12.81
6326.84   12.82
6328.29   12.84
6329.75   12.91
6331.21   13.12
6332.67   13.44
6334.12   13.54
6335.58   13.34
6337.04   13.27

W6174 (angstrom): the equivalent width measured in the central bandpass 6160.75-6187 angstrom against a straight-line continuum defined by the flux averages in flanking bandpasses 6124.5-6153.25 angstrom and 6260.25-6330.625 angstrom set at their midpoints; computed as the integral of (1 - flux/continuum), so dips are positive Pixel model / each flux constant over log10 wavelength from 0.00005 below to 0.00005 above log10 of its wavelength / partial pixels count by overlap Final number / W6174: 8.6 angstrom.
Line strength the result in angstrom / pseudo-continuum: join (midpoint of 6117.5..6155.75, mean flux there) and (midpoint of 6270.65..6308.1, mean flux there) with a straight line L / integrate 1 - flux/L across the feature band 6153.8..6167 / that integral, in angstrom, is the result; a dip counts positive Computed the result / 3.4 angstrom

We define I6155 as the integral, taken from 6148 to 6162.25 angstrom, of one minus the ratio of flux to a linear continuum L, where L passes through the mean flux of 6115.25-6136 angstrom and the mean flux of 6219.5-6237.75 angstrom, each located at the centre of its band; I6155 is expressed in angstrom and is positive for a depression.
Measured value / -0.2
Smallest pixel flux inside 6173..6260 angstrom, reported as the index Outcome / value 6.161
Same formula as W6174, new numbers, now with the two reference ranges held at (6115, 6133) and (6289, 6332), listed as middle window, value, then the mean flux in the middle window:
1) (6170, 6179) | 2.6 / 8.55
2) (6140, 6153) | -0.8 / 12.9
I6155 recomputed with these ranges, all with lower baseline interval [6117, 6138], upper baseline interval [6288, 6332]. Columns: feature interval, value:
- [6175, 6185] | 2.53 angstrom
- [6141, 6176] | 5.60 angstrom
